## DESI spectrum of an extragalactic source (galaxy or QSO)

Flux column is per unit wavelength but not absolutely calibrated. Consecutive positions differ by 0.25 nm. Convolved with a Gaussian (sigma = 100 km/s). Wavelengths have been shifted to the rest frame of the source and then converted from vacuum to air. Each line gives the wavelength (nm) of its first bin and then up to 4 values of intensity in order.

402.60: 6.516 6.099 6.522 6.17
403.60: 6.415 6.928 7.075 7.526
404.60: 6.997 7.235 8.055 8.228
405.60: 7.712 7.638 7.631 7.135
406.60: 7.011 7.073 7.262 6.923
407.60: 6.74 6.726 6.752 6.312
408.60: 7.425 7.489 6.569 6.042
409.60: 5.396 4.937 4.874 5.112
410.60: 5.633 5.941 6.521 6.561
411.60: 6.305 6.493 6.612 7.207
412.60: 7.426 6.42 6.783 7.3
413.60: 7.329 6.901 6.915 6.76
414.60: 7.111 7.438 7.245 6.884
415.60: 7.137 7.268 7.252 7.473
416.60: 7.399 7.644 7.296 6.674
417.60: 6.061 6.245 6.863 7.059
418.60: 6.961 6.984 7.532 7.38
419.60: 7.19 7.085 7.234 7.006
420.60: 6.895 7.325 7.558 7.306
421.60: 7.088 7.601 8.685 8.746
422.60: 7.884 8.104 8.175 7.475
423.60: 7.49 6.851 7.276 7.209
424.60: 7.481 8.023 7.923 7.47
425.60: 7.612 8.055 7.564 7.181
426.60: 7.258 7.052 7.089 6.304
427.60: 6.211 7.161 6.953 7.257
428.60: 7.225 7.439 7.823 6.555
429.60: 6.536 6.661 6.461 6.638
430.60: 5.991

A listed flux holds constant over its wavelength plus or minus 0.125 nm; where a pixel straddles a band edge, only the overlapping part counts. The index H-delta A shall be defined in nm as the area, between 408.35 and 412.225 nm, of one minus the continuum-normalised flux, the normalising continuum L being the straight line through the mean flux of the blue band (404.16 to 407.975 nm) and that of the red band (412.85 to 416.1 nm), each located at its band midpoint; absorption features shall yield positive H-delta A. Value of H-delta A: 0.57 nm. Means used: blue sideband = 7.32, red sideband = 7.07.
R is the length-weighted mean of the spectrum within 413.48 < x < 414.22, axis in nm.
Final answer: 7.05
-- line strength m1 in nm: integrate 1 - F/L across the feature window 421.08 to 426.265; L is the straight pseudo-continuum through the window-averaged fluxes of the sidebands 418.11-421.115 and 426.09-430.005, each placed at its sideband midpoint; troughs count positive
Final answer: -0.45 nm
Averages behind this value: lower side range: 7.16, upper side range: 7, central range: 7.69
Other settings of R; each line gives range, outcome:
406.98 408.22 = 6.88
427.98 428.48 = 7.11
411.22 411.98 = 6.45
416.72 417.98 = 6.79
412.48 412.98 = 6.92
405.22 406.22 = 7.8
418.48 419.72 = 7.21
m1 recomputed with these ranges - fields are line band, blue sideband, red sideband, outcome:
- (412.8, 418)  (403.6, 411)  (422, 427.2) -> 0.10 nm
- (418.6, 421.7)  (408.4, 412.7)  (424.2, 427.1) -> -0.07 nm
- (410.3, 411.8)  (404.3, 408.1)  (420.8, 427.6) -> 0.26 nm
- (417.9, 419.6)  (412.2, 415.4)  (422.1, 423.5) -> 0.12 nm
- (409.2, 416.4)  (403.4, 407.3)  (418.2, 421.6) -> 0.65 nm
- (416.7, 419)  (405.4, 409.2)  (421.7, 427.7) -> 0.15 nm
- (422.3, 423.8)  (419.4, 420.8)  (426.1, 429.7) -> -0.17 nm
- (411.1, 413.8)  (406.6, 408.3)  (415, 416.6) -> 0.10 nm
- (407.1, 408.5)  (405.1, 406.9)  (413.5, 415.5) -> 0.13 nm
